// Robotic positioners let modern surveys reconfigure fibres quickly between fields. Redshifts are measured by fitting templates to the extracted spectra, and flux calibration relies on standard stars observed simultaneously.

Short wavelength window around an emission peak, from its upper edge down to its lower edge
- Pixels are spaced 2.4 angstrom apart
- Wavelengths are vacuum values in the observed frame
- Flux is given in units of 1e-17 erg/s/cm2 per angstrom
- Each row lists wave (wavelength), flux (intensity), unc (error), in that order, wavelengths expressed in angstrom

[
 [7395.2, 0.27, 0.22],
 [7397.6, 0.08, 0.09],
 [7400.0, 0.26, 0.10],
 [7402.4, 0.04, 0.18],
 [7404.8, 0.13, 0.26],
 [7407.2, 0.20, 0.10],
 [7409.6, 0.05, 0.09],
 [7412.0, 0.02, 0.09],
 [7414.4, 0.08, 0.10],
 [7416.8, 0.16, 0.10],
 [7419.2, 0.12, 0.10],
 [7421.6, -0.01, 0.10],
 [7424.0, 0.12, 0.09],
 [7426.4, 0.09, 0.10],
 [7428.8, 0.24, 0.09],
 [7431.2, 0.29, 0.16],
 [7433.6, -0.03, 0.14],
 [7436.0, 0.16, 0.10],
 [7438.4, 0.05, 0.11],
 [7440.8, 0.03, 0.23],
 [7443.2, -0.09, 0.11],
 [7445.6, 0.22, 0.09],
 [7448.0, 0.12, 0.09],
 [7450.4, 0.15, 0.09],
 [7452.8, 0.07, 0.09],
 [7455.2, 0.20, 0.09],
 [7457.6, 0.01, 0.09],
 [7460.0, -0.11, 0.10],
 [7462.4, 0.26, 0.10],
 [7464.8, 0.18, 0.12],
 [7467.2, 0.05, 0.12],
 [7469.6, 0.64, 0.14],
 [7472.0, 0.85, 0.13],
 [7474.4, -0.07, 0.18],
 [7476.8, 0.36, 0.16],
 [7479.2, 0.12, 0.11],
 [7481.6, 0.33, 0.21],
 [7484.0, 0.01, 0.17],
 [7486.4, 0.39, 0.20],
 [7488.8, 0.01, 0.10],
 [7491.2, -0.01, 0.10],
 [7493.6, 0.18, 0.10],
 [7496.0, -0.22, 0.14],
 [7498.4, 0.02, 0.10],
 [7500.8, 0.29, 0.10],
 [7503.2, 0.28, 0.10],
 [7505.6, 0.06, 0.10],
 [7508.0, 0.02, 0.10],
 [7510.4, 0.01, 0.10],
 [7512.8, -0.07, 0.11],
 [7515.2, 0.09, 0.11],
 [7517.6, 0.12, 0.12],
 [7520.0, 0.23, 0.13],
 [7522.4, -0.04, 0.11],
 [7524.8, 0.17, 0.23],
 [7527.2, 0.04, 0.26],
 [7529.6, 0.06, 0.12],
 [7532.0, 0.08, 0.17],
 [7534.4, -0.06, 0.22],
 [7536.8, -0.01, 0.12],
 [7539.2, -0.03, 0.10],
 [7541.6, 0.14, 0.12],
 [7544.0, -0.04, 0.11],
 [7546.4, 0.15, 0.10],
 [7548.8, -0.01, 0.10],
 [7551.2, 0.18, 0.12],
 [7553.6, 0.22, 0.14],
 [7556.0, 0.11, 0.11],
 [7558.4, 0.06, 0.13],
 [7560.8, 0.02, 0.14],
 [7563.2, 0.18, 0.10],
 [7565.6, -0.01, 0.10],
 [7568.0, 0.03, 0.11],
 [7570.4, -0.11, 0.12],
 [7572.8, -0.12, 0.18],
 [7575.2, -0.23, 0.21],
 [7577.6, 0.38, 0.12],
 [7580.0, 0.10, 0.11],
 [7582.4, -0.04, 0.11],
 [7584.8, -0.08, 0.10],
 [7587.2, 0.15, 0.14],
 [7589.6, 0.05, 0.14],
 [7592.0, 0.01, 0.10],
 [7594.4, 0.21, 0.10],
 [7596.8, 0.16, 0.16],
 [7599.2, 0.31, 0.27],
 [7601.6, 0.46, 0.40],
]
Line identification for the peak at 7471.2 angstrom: Hbeta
